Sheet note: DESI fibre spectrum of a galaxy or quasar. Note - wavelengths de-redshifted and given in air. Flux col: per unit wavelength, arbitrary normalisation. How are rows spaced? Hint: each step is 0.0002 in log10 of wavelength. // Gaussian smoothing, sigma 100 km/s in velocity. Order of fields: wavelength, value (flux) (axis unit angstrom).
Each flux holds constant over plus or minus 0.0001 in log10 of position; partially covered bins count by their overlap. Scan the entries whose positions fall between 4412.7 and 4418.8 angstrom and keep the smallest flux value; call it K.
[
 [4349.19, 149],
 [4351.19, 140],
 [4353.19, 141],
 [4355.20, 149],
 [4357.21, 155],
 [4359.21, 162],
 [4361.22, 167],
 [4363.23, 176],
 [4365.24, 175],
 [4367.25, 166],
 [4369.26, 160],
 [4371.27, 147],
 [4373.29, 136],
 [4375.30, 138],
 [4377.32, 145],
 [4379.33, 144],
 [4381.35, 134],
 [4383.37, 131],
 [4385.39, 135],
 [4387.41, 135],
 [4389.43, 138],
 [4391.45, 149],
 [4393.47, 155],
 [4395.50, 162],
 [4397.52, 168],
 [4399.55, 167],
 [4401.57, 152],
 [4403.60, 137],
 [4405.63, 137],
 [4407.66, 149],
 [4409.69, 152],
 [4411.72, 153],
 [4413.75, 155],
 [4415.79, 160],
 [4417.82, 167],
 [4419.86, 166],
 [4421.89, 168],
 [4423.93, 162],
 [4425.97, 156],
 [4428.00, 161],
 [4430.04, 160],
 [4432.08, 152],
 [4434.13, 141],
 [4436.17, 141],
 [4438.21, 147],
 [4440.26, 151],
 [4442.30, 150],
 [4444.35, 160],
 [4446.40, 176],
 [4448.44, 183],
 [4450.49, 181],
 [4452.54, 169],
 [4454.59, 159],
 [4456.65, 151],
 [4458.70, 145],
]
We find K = 155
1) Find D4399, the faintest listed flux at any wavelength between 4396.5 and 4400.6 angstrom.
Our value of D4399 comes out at 167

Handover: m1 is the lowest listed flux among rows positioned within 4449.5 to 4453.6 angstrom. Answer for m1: 169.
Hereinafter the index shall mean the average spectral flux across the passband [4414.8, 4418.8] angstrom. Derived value 164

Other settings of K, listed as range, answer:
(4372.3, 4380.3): 136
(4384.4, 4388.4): 135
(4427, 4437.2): 141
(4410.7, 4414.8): 153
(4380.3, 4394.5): 131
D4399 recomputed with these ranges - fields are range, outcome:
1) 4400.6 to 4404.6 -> 137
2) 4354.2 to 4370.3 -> 149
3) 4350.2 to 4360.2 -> 140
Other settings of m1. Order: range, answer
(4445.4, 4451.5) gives 176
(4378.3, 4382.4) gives 134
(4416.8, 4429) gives 156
